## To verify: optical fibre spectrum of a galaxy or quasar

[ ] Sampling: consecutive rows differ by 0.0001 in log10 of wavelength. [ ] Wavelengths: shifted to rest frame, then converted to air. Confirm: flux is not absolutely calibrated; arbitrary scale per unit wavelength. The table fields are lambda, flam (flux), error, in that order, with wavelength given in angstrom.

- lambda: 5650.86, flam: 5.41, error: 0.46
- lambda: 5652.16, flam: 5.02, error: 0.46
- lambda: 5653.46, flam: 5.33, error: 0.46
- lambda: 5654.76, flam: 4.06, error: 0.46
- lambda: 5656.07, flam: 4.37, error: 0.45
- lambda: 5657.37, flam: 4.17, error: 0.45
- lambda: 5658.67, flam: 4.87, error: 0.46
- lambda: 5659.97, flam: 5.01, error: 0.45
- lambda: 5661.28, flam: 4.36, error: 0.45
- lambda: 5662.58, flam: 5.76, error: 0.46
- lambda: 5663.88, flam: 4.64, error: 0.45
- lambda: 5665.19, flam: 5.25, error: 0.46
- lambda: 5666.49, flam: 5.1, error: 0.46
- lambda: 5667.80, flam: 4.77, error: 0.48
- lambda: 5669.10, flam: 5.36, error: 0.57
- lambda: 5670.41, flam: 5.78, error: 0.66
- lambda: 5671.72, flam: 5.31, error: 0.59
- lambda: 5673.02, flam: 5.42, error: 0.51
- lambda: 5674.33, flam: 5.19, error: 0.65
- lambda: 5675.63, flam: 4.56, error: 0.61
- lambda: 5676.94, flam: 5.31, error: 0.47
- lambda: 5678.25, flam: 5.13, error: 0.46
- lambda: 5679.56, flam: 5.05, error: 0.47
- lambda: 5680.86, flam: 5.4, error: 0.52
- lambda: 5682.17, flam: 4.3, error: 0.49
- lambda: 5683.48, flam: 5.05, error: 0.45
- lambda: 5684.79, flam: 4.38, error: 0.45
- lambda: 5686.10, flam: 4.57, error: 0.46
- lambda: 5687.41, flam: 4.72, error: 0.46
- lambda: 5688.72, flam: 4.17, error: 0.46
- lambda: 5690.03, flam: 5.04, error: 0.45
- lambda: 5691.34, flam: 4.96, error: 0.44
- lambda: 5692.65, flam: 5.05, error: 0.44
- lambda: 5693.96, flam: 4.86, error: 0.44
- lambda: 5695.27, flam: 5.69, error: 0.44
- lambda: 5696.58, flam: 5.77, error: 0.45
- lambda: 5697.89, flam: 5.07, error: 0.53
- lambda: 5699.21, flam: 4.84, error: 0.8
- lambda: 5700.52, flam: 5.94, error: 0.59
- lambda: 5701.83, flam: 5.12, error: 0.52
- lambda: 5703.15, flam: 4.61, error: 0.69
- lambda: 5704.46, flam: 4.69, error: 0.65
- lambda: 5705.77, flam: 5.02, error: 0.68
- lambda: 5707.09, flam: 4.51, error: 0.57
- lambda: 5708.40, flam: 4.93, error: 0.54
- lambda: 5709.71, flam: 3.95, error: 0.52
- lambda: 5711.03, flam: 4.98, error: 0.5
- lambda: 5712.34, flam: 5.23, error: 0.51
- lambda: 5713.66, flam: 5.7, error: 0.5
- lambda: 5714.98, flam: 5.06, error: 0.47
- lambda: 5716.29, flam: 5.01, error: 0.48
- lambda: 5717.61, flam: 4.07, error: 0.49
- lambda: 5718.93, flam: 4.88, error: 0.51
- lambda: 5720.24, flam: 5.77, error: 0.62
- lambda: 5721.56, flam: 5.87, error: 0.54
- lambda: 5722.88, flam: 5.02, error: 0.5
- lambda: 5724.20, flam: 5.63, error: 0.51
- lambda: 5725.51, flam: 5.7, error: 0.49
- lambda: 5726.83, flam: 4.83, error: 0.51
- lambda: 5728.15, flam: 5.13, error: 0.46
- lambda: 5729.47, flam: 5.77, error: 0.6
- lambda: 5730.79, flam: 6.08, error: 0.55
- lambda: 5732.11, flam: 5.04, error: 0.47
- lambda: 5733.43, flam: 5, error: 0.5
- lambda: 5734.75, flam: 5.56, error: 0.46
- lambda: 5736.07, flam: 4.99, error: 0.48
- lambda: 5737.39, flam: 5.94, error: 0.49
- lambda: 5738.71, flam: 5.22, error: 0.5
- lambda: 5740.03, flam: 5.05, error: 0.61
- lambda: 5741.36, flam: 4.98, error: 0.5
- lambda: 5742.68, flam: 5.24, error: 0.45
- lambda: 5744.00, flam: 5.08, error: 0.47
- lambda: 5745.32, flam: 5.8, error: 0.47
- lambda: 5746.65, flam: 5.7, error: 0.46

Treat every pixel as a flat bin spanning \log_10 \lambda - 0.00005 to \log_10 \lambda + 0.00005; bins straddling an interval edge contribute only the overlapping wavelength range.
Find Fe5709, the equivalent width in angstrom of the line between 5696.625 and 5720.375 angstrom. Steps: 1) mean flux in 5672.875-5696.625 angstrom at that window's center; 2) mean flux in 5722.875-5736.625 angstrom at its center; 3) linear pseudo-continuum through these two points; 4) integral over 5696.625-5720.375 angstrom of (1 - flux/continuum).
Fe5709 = 0.9 angstrom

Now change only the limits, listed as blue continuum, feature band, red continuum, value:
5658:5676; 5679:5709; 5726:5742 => 1.4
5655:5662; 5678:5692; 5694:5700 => 0.8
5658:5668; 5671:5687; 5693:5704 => 0.4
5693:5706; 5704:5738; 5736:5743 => 0.3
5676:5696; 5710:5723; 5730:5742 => 0.1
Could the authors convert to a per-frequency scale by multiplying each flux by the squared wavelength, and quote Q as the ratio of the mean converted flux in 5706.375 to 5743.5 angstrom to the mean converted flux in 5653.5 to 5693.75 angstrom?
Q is 1.1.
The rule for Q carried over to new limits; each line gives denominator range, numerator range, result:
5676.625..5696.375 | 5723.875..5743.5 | 1.10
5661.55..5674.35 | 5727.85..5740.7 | 1.05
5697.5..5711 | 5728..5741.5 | 1.11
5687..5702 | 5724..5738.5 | 1.07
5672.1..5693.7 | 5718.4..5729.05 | 1.11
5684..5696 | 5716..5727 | 1.09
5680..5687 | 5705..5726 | 1.08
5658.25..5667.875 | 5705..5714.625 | 1.00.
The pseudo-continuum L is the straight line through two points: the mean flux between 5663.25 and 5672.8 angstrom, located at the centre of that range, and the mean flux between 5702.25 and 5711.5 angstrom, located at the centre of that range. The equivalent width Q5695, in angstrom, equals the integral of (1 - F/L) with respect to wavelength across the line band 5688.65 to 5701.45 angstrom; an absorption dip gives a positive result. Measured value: -0.95 angstrom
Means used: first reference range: 5.18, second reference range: 4.67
